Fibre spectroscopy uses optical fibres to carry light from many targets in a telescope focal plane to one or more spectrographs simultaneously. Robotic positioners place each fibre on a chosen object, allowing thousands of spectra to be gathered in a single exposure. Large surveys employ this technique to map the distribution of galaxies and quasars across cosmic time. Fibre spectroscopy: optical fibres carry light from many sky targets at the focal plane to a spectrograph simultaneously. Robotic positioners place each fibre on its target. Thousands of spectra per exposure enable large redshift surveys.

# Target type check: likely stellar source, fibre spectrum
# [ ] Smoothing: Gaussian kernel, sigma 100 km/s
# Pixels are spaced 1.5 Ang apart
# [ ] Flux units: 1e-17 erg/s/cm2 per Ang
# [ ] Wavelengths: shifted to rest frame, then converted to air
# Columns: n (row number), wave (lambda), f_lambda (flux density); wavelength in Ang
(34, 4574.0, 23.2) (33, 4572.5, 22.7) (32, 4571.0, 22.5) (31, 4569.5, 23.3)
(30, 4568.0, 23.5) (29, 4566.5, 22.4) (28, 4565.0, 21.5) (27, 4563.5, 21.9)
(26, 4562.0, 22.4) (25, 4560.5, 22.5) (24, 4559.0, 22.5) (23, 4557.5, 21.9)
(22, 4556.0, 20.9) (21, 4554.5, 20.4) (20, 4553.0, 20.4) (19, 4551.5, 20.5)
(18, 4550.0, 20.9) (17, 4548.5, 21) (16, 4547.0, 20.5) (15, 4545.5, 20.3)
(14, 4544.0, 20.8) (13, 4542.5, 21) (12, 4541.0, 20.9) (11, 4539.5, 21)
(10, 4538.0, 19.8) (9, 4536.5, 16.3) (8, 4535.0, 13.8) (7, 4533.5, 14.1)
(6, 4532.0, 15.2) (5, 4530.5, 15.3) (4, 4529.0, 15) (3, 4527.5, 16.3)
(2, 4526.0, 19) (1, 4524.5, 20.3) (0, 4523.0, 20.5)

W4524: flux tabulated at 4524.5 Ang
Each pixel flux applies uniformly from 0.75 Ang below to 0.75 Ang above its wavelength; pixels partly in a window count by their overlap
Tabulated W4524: 20.3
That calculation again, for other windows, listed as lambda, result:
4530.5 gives 15.3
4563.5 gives 21.9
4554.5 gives 20.4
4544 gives 20.8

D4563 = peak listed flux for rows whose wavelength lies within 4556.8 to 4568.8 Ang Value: 23.5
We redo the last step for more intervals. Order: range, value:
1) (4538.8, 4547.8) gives 21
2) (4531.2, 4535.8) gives 15.2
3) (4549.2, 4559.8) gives 22.5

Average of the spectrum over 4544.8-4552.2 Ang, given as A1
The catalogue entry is 20.6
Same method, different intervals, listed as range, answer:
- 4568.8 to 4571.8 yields 22.9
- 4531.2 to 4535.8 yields 14.4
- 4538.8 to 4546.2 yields 20.8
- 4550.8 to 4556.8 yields 20.6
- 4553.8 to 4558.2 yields 21.1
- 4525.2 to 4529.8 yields 16.8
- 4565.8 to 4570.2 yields 23.1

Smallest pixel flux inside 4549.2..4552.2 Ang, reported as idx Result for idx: 20.5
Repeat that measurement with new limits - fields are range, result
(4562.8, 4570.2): 21.5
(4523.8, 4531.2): 15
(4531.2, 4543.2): 13.8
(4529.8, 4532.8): 15.2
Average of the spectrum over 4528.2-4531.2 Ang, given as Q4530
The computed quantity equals 15.2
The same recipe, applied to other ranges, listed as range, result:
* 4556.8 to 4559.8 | 22.2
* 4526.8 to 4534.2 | 15.2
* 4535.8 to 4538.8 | 18.1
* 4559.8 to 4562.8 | 22.4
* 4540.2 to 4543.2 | 20.9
